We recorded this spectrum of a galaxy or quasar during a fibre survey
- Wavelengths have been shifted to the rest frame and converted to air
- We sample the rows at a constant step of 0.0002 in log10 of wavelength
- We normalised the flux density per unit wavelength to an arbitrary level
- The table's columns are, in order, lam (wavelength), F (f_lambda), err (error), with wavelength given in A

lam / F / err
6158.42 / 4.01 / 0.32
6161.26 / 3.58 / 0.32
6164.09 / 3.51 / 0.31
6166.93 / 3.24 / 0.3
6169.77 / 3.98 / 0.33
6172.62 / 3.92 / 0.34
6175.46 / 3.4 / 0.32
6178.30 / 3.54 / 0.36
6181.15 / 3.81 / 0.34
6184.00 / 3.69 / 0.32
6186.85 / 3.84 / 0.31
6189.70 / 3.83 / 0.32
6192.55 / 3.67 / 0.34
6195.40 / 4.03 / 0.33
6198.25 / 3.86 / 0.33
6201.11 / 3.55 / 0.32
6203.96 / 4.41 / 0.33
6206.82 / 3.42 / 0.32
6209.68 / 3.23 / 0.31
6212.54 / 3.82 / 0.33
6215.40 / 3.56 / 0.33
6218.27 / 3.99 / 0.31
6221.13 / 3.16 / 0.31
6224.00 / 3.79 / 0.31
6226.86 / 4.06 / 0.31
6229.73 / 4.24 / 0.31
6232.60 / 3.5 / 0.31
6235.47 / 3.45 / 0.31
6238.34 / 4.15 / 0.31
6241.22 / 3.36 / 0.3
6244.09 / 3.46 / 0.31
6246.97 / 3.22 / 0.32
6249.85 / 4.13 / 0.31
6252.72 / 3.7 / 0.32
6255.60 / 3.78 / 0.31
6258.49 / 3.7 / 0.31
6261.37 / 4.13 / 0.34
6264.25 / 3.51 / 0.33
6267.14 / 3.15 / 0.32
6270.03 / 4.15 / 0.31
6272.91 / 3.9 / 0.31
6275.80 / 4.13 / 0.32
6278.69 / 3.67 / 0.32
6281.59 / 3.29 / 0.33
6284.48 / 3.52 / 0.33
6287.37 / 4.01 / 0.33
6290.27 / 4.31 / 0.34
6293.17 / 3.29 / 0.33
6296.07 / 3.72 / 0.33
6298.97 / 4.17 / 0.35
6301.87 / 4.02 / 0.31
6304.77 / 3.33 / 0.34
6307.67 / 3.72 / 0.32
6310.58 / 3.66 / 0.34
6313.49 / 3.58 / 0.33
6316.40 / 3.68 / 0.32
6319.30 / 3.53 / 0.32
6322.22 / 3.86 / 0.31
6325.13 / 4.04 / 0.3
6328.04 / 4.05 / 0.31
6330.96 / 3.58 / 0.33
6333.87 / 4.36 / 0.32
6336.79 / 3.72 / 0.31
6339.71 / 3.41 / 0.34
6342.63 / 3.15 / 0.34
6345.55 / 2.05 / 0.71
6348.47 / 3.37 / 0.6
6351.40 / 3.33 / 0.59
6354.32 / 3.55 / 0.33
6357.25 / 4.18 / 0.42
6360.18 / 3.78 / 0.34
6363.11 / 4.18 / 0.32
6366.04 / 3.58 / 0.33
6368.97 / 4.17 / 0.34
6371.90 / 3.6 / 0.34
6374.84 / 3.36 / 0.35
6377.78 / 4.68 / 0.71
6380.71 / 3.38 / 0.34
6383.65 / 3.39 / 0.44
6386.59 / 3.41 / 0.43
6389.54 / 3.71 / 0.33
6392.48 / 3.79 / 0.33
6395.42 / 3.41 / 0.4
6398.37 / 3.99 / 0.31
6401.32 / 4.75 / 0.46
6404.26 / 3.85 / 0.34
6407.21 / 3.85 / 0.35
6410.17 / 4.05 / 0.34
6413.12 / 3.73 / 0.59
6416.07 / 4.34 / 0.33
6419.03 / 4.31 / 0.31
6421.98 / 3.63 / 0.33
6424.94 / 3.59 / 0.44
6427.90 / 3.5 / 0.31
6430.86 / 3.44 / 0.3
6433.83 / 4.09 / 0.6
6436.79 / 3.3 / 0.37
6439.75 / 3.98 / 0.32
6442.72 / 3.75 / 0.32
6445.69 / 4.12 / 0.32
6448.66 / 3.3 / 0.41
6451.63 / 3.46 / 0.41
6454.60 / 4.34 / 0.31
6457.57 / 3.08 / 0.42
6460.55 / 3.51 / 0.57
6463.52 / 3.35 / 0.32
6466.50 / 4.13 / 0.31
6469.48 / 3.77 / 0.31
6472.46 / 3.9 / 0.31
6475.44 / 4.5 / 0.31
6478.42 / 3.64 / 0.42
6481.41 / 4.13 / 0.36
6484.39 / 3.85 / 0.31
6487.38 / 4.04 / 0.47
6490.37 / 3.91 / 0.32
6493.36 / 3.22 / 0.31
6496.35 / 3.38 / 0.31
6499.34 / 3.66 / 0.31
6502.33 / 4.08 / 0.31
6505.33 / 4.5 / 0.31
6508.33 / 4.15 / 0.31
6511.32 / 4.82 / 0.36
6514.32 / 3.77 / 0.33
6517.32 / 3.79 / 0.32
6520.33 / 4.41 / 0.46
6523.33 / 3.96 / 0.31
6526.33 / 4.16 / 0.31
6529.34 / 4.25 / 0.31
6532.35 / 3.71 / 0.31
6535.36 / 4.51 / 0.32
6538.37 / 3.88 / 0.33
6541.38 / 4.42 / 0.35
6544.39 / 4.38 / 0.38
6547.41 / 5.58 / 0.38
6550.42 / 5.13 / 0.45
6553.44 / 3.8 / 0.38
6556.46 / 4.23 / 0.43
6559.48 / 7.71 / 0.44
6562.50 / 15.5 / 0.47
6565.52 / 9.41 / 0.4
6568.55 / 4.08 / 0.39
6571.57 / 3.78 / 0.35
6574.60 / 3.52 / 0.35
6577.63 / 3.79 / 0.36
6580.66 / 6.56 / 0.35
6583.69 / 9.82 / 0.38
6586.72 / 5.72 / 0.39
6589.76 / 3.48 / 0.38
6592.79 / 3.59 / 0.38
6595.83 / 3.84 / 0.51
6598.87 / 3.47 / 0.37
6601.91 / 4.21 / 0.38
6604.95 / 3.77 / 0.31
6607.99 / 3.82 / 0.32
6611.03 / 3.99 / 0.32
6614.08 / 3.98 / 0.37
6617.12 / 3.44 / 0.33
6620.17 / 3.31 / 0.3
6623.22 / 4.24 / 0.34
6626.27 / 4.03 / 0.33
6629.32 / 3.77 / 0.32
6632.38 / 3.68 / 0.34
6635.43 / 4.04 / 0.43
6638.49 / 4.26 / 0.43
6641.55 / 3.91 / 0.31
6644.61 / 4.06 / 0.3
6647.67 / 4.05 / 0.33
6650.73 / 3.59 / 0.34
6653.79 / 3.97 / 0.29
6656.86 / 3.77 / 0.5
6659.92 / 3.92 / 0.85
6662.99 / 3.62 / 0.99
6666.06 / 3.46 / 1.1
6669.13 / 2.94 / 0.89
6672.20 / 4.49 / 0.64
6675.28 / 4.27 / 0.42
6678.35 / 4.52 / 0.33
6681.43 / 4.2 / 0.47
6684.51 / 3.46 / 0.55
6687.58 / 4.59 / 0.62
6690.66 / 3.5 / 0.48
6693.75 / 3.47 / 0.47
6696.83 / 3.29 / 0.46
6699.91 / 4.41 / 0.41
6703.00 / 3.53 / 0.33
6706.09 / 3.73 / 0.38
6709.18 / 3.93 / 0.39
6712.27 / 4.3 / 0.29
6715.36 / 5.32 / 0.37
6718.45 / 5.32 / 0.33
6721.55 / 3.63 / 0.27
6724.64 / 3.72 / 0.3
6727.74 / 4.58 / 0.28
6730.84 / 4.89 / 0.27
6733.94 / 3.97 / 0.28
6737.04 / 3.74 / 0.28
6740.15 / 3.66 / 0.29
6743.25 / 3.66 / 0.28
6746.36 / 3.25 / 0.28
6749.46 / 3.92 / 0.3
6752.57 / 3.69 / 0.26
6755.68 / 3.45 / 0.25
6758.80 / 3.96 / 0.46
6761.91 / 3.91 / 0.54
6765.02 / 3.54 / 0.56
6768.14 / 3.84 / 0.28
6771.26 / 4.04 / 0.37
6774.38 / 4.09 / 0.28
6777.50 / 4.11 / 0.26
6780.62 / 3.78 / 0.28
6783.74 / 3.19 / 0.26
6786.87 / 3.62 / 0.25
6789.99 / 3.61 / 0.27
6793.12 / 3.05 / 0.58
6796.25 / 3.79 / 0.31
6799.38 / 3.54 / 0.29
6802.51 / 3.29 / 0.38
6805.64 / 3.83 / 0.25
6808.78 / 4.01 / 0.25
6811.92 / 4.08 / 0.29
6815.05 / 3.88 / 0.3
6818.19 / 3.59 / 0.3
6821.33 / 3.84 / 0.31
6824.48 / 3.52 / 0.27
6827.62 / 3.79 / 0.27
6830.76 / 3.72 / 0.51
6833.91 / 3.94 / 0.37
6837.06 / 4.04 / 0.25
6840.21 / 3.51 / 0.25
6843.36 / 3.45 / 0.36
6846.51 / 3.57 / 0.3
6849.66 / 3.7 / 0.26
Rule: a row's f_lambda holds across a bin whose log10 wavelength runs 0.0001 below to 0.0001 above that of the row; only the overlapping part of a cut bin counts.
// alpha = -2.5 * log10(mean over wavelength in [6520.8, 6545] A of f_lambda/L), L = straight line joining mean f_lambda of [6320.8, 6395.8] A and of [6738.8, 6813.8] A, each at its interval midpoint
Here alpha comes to -0.13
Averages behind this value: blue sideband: 3.66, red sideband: 3.71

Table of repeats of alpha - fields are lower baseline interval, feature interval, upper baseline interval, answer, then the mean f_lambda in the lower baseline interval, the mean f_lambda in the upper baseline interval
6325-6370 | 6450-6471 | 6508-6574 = 0.23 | 3.64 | 5.15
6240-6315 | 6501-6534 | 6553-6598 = 0.31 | 3.72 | 5.93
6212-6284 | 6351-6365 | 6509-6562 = 0.07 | 3.72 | 4.71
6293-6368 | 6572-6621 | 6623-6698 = -0.15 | 3.66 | 3.88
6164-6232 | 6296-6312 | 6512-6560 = 0.05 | 3.73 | 4.42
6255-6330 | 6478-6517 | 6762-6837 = -0.05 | 3.76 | 3.74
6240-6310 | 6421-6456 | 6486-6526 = 0.06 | 3.72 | 3.98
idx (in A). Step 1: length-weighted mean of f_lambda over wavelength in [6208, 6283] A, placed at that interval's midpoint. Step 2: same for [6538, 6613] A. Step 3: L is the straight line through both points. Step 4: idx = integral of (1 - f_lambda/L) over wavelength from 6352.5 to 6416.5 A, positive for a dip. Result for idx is 7.6 A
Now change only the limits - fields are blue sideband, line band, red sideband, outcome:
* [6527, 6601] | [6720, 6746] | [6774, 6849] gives 1.6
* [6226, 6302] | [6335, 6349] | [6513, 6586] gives 3.5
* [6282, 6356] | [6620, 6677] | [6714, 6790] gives -0.1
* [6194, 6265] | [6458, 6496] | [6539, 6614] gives 8.1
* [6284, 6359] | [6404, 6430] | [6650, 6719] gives -0.8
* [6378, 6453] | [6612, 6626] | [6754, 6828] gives -0.1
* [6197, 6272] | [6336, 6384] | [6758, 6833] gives 1.7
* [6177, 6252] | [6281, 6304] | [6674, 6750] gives -0.2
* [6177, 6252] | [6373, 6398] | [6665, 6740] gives 1.2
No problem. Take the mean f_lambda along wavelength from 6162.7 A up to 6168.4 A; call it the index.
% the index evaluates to 3.38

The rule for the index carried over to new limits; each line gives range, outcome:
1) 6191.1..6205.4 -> 3.91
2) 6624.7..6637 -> 3.88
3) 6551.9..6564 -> 7.8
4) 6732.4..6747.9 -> 3.66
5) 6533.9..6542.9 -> 4.27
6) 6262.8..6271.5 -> 3.61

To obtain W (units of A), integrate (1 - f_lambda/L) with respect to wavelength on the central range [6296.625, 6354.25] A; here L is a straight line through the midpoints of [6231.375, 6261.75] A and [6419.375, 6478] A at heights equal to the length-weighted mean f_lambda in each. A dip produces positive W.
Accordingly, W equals 1.4 A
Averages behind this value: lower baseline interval 3.67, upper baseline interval 3.73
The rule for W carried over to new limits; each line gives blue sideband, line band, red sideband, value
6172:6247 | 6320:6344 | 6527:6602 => 2.8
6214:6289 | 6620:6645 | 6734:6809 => -1.7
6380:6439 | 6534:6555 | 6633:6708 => -3.8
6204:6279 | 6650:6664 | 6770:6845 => -0.3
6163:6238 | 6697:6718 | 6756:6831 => -2.7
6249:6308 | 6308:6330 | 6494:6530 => 0.3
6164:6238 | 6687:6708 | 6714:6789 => 0.9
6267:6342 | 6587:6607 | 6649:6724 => 0.3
